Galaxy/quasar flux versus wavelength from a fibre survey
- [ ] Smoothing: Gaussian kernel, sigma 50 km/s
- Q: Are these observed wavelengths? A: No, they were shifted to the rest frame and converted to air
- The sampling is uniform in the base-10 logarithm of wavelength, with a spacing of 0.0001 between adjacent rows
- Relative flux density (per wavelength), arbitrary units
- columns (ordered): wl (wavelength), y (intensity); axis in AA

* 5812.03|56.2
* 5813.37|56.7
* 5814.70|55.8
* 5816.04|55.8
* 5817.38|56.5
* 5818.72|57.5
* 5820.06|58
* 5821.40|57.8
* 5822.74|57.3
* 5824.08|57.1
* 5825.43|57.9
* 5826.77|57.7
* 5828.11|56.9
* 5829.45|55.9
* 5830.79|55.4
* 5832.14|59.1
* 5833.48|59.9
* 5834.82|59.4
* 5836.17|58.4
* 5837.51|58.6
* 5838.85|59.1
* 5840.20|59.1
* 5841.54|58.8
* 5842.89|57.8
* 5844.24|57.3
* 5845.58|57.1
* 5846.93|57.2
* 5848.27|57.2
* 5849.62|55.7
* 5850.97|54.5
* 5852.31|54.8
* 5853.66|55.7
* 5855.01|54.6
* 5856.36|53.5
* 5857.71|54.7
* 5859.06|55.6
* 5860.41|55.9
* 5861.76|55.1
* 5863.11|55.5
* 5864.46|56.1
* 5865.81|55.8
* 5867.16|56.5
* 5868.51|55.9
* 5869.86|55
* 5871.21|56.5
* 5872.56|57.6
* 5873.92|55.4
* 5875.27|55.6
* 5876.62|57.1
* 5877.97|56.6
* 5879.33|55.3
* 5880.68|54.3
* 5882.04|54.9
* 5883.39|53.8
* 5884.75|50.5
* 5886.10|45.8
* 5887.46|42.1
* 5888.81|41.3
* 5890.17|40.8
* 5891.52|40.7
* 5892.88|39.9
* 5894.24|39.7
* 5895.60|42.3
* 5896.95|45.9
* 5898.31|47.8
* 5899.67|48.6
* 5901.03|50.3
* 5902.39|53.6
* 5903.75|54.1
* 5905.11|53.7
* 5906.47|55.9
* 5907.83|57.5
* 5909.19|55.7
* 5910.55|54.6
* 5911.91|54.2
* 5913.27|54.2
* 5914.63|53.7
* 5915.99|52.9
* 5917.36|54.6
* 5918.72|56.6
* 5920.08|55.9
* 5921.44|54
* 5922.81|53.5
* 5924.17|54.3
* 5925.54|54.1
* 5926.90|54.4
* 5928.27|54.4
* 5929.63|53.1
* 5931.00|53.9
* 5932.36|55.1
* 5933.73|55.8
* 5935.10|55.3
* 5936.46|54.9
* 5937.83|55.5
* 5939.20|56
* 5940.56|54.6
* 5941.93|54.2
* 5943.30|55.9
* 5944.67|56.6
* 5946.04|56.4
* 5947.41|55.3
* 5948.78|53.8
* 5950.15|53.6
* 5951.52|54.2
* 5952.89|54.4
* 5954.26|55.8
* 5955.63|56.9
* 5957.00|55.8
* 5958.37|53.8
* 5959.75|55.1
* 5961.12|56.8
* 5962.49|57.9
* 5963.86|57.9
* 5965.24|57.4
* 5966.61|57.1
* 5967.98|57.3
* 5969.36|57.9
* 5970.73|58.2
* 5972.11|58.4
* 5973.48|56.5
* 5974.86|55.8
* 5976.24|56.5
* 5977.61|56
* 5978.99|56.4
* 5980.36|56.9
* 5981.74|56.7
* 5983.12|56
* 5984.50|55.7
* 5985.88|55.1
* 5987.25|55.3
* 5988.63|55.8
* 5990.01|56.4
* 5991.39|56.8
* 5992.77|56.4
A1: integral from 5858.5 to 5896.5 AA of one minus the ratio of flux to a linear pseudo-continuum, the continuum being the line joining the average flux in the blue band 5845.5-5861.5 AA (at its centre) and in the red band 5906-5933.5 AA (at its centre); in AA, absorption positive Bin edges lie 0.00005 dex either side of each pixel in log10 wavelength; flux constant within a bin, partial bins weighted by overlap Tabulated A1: 2.6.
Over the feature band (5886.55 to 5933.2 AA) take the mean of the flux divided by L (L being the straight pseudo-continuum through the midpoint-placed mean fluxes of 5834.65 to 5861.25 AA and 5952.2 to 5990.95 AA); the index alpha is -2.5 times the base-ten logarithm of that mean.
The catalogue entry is 0.113 mag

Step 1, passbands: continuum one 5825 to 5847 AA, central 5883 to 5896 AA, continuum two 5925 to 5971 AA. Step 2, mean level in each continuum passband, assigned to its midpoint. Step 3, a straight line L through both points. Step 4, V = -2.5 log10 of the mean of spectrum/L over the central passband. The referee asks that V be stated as 0.29 mag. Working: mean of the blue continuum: 58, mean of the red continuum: 55.6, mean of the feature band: 43.5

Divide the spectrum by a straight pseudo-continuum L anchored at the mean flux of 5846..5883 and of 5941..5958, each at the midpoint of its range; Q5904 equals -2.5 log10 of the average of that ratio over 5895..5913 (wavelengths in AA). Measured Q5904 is 0.07 mag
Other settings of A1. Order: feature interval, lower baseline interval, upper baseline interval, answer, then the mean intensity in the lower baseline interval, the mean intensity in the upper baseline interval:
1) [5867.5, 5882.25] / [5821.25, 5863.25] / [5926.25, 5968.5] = 0.1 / 56.9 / 55.5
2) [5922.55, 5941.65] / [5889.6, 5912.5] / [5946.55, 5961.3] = -0.7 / 49.2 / 55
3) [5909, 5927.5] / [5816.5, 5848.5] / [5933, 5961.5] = 0.5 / 57.8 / 55.2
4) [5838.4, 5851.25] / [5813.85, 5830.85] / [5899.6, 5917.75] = -0.3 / 57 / 54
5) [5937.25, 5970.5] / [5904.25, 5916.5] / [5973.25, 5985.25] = -0.1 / 54.8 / 56.2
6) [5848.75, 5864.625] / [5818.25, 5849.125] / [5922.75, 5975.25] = 0.6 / 57.8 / 55.6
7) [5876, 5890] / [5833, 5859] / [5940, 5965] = 1.4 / 57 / 55.5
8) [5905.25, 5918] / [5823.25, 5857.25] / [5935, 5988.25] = 0.4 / 57.1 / 56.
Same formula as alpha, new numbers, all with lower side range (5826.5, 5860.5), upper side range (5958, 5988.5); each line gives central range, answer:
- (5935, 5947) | 0.02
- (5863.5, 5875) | 0.01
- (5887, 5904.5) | 0.25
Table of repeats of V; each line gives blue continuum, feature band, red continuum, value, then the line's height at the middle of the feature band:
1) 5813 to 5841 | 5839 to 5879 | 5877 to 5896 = -0.084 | 52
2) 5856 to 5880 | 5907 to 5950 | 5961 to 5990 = 0.029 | 56.3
